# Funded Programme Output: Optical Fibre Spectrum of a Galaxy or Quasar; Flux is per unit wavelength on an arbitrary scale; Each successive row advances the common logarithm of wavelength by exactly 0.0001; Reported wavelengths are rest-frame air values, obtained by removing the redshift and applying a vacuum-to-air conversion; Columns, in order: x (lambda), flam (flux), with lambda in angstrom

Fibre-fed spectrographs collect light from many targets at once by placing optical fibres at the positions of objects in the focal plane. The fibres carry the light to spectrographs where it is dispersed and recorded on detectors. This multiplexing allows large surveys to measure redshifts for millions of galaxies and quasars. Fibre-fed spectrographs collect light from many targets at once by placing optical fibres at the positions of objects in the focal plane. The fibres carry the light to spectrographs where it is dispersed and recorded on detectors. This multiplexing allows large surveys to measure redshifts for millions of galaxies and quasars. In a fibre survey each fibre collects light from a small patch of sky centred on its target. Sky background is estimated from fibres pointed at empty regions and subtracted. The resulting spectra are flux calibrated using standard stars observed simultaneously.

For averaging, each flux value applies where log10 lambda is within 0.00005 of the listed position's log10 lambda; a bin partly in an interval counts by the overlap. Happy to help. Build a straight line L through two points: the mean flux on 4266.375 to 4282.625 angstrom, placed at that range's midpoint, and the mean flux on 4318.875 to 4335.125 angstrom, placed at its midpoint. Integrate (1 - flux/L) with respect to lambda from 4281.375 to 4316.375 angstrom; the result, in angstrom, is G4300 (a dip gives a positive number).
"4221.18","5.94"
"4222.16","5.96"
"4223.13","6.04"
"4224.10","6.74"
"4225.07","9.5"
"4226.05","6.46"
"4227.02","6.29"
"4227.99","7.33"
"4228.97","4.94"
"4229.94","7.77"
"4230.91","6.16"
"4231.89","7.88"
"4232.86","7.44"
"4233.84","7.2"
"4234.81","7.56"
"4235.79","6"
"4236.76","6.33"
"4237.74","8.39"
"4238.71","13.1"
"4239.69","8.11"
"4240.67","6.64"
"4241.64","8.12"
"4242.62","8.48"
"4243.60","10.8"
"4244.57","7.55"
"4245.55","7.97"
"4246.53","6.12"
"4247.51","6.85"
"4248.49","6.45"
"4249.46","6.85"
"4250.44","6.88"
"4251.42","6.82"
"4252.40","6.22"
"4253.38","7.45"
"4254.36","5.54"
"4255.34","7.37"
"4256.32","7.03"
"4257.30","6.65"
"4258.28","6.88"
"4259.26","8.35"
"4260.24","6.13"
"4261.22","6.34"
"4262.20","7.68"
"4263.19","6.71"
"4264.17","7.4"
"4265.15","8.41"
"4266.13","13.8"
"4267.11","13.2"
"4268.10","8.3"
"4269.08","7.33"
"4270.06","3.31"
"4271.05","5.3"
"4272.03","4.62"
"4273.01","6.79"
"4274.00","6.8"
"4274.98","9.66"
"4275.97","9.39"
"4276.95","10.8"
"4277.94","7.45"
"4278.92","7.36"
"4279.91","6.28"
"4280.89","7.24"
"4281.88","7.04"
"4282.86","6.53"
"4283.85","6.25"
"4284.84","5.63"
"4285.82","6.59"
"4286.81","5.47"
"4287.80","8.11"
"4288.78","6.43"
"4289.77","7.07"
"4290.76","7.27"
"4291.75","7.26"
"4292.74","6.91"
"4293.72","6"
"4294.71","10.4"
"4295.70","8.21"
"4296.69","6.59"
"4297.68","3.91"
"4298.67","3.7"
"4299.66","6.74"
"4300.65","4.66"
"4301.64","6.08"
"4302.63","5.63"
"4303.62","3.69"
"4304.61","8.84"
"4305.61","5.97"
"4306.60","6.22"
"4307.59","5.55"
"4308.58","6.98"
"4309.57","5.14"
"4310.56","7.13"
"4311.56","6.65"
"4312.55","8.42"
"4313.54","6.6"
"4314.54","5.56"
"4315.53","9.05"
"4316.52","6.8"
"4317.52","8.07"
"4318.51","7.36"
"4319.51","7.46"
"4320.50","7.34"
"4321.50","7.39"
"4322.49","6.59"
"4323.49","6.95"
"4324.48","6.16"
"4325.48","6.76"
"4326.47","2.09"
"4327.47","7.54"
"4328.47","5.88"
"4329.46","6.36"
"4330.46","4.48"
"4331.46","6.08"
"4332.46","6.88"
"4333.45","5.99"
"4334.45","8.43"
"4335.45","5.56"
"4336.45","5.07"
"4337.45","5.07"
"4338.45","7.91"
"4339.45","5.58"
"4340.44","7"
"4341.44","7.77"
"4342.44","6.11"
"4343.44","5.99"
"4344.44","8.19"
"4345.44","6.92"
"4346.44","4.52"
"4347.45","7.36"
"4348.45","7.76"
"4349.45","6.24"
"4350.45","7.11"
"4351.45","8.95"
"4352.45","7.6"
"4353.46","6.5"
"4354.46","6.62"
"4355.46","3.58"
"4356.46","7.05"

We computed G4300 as 2.6 angstrom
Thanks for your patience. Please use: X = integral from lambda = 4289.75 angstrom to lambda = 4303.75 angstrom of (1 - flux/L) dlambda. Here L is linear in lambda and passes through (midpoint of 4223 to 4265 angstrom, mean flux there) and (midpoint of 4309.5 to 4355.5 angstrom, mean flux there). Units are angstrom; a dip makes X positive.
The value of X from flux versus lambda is 1.21 angstrom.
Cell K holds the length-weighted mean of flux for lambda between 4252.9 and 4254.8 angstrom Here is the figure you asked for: 6.51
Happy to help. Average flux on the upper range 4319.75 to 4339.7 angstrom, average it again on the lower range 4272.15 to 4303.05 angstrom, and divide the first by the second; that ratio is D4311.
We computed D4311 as 0.9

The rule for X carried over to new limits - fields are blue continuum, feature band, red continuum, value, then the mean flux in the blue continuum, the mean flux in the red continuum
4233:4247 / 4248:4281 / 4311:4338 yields 0.59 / 8.01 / 6.54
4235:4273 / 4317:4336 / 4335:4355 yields 1.02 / 7.5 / 6.69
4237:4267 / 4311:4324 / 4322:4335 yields -1.73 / 7.76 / 6.17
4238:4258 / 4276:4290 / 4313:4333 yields 0.01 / 7.55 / 6.57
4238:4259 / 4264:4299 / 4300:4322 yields -1.12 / 7.54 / 6.67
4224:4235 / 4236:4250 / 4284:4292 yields -1.85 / 7.11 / 6.69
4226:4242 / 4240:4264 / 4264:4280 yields 1.70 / 7.42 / 8.07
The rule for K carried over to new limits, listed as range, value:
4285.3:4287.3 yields 6.04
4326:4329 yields 5.21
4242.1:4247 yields 8.18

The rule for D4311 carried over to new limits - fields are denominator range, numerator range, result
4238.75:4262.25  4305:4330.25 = 0.90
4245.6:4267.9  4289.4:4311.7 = 0.85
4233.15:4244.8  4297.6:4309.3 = 0.70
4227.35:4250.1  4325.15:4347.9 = 0.83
